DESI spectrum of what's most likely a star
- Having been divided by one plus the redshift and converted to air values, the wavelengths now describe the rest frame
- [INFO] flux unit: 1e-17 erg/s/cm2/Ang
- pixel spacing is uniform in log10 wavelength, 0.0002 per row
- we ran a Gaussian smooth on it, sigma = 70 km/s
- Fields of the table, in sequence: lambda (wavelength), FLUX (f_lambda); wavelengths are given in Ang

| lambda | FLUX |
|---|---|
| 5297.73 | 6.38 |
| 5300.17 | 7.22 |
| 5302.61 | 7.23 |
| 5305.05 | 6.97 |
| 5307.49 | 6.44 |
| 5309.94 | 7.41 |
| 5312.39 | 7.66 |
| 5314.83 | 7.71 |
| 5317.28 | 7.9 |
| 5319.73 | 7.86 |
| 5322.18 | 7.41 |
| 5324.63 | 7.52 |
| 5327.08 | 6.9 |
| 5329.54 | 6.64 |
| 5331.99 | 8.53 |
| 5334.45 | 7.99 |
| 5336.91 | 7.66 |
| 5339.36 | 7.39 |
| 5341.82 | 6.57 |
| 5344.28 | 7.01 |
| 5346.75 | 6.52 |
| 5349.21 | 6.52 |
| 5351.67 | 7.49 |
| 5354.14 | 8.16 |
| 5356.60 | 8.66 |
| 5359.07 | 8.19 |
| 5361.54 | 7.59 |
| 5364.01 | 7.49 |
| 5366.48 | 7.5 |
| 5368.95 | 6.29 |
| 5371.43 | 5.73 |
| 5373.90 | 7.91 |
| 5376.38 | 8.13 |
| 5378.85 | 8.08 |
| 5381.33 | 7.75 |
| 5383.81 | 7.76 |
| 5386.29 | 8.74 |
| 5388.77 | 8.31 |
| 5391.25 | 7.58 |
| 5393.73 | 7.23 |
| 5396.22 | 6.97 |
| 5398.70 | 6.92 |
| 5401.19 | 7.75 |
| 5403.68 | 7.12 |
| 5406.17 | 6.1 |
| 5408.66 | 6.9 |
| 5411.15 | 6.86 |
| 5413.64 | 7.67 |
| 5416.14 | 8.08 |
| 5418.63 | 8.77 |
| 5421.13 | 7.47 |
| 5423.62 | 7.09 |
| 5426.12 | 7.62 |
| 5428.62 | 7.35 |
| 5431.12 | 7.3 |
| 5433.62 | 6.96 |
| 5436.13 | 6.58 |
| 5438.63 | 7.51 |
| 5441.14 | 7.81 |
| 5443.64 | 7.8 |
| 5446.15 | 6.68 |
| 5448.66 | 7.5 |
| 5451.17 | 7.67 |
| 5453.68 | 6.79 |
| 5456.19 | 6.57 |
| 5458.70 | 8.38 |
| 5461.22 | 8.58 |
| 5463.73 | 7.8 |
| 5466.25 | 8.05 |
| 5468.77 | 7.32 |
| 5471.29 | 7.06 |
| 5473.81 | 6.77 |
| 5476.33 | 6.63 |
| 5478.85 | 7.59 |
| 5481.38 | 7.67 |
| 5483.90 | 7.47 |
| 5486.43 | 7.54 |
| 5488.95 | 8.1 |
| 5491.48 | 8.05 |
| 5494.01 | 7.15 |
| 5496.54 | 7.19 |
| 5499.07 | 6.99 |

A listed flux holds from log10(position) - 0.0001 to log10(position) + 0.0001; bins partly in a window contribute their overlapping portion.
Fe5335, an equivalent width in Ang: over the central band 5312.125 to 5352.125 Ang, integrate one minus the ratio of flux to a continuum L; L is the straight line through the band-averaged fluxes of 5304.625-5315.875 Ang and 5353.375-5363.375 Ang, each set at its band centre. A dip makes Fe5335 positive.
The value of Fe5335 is 1.4 Ang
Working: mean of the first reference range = 7.25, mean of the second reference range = 8.11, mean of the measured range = 7.36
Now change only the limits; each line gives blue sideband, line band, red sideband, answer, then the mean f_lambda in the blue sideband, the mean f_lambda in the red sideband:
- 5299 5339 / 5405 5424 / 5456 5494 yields 0.4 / 7.44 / 7.59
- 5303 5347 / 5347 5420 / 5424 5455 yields -1.9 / 7.35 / 7.29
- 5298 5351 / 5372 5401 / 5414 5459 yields -1.4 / 7.27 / 7.43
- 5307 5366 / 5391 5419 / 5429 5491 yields 0.7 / 7.48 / 7.43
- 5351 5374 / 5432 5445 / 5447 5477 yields 0.2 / 7.48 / 7.43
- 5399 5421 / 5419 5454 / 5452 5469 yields 0.9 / 7.39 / 7.66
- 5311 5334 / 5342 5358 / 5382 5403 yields 0.5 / 7.58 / 7.65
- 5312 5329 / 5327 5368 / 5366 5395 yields 0.5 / 7.52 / 7.59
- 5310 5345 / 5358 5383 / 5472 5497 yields 0.0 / 7.49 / 7.42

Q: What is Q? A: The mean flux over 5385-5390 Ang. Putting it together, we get 8.52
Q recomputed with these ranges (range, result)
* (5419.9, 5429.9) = 7.39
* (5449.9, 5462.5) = 7.6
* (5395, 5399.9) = 6.95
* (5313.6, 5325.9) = 7.68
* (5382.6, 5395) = 7.92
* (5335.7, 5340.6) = 7.53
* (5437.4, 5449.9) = 7.46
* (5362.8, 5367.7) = 7.5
